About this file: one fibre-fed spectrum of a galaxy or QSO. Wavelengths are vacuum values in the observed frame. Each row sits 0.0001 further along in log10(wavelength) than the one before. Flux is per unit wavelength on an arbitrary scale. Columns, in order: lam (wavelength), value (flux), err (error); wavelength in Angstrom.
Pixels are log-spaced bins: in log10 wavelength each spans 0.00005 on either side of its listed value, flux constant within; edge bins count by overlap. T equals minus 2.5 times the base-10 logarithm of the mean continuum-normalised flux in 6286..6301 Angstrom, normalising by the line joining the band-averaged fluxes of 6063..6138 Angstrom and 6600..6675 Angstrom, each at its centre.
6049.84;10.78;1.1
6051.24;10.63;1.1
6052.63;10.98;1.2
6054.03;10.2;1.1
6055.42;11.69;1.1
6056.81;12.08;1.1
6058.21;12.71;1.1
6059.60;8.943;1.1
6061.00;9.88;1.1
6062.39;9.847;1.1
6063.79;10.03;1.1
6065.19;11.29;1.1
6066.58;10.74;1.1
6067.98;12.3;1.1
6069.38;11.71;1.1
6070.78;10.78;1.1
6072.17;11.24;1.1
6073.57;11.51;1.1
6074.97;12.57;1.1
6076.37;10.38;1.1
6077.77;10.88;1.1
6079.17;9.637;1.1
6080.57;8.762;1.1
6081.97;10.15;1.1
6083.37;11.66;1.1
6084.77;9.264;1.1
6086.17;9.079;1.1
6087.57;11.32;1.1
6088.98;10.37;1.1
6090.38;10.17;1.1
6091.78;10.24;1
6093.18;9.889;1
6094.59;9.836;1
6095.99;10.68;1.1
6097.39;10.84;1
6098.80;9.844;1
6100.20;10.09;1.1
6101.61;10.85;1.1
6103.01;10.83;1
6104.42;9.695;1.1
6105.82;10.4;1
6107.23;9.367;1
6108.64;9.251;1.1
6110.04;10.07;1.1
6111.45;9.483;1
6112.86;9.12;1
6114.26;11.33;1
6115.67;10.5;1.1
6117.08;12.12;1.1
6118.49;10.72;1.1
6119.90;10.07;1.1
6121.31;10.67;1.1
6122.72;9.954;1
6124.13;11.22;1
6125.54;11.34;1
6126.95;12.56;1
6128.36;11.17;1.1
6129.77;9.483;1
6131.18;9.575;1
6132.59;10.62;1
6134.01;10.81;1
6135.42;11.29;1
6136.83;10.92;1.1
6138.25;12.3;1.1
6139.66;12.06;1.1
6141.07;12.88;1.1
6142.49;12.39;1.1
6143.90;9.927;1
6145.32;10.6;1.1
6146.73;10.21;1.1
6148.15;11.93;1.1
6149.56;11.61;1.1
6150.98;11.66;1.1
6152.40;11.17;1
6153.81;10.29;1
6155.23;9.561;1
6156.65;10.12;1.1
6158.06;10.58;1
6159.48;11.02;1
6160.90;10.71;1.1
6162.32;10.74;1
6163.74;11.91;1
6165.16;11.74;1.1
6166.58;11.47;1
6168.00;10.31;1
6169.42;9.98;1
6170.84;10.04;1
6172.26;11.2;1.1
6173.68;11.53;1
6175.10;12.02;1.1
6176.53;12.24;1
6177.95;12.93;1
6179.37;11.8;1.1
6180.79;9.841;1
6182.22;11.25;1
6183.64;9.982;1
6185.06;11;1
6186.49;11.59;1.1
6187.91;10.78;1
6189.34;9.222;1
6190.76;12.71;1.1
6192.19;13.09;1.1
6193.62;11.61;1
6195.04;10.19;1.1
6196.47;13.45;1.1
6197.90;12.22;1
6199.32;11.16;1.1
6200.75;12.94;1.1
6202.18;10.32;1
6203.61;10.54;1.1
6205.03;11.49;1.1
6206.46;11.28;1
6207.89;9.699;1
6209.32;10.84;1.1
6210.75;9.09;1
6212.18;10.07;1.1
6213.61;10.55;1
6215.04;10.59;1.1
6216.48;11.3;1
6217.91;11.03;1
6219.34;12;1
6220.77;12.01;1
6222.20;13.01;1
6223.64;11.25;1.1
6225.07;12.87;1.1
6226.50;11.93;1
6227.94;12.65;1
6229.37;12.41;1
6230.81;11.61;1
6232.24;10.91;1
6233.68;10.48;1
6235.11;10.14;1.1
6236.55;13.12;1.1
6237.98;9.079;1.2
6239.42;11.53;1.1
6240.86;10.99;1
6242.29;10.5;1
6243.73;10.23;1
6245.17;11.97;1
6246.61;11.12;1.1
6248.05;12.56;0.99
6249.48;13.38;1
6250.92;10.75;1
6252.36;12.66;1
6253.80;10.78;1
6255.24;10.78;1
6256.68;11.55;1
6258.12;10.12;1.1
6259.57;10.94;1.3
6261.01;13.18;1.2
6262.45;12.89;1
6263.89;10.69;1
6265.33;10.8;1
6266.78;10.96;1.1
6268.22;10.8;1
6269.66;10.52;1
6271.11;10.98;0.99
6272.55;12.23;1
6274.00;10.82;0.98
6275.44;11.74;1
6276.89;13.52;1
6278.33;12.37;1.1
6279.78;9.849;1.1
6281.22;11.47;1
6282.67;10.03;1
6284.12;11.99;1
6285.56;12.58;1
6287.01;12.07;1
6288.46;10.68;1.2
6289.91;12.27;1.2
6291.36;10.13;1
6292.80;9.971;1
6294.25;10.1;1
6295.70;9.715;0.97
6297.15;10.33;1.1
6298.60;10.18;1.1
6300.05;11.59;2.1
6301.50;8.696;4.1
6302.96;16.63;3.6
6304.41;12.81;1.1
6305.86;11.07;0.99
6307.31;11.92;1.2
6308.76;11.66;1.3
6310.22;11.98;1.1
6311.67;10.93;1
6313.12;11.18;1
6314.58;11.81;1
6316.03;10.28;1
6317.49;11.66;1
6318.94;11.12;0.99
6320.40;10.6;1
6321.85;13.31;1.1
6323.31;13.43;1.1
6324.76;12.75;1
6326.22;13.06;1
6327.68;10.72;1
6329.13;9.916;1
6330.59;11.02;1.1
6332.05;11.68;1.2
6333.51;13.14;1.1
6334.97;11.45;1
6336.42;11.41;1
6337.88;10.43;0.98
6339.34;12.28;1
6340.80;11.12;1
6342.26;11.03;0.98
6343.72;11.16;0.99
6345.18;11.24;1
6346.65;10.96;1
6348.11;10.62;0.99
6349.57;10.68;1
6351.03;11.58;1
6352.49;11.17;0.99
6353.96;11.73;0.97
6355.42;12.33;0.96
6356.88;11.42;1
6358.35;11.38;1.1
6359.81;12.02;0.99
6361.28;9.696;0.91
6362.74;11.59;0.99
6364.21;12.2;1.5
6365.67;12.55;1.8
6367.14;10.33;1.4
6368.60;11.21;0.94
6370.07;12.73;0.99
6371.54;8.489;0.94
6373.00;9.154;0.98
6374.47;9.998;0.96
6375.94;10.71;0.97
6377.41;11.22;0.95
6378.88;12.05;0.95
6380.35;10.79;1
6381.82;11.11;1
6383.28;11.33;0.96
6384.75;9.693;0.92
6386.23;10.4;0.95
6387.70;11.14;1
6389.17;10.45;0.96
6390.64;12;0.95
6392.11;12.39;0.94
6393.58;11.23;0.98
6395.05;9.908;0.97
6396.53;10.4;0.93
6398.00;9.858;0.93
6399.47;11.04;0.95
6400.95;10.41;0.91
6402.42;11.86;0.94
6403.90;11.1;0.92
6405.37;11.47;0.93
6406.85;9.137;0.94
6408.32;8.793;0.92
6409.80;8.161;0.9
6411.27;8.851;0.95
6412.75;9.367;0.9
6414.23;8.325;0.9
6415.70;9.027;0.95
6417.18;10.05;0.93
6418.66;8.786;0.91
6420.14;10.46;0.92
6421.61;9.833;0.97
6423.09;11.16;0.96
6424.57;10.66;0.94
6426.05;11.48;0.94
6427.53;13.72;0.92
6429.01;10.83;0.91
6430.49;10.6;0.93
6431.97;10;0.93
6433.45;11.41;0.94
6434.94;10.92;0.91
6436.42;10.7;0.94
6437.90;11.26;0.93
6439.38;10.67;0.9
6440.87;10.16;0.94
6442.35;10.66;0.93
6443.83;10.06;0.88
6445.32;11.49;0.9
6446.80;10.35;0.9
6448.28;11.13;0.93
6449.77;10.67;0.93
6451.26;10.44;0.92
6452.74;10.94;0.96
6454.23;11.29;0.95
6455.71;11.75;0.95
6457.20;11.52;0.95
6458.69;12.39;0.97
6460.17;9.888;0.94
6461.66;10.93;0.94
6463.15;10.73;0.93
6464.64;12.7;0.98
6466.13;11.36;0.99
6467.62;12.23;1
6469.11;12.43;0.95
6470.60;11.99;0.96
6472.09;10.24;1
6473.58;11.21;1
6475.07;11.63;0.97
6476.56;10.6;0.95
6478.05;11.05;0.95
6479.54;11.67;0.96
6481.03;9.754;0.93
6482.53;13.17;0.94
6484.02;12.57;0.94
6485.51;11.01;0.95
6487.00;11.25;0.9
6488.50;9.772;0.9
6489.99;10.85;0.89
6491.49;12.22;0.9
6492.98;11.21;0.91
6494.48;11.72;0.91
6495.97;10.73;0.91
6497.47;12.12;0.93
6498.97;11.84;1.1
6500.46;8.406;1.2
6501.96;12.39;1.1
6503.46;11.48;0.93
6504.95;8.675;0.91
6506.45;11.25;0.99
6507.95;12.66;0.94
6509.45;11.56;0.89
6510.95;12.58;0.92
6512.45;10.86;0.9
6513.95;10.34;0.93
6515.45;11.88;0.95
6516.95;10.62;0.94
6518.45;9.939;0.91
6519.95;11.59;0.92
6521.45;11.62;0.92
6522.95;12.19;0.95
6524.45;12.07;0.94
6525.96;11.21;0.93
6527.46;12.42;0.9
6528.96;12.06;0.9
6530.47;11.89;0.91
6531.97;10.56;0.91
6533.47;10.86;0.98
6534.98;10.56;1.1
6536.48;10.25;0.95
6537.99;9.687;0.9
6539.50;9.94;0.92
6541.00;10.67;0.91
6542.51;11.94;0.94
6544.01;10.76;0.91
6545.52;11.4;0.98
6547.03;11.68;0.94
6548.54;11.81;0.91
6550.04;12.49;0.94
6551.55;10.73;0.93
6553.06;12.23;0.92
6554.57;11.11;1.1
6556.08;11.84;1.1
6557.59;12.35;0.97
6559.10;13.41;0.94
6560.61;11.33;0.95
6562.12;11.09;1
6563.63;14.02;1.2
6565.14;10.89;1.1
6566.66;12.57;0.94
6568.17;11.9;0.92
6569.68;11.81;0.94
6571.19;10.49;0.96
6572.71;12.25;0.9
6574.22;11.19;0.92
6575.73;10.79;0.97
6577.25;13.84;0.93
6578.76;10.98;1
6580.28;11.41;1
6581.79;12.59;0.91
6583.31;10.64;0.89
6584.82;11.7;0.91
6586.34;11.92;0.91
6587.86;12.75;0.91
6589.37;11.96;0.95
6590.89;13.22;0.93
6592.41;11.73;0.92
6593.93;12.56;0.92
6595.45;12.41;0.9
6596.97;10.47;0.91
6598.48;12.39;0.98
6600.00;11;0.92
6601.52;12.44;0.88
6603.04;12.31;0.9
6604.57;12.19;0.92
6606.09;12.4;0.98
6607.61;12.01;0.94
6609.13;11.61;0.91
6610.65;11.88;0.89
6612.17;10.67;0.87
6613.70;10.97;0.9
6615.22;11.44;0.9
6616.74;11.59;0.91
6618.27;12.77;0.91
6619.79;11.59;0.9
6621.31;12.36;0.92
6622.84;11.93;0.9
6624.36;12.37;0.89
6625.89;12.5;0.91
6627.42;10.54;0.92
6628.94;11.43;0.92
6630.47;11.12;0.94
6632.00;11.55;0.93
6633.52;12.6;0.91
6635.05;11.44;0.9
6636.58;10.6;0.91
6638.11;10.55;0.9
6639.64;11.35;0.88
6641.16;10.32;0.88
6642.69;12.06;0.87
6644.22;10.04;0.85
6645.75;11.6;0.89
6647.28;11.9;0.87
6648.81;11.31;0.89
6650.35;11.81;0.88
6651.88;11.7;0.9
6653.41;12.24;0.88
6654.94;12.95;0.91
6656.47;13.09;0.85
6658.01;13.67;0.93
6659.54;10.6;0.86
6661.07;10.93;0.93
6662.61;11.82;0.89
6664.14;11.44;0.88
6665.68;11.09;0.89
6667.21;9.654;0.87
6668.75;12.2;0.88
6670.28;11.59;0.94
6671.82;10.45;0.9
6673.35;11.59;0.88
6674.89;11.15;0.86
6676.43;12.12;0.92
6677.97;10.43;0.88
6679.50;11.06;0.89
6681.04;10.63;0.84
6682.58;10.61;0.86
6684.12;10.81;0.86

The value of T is 0.02 mag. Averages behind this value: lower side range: 10.5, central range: 10.7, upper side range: 11.6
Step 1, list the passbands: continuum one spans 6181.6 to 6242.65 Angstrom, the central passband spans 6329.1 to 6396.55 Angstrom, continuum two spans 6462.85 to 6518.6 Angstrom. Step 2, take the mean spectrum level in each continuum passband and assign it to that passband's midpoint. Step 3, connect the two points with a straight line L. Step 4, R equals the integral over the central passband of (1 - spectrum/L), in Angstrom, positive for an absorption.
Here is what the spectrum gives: 0.9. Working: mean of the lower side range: 11.3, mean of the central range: 11.1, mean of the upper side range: 11.3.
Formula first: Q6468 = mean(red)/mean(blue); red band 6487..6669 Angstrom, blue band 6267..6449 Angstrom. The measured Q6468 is 1.05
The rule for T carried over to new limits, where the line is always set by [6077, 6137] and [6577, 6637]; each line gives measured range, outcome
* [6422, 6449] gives 0.04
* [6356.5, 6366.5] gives -0.04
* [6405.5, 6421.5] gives 0.22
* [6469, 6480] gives 0.02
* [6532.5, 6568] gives 0.02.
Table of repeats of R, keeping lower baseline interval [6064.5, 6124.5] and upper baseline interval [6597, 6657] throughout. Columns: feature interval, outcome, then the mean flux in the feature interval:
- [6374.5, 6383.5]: 0.02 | 11.1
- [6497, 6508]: 0.41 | 11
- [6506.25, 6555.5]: 0.66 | 11.3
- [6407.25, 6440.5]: 2.99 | 10.2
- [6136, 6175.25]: -1.74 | 11.1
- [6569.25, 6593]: -0.50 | 11.8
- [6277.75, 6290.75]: -0.65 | 11.5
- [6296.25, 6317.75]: -1.05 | 11.5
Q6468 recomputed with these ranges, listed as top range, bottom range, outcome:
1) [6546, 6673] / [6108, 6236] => 1.06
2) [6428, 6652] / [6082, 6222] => 1.05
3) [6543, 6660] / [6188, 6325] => 1.03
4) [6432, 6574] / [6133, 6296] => 1.00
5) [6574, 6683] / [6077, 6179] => 1.09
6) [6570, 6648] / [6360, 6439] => 1.10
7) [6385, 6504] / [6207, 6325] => 0.96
